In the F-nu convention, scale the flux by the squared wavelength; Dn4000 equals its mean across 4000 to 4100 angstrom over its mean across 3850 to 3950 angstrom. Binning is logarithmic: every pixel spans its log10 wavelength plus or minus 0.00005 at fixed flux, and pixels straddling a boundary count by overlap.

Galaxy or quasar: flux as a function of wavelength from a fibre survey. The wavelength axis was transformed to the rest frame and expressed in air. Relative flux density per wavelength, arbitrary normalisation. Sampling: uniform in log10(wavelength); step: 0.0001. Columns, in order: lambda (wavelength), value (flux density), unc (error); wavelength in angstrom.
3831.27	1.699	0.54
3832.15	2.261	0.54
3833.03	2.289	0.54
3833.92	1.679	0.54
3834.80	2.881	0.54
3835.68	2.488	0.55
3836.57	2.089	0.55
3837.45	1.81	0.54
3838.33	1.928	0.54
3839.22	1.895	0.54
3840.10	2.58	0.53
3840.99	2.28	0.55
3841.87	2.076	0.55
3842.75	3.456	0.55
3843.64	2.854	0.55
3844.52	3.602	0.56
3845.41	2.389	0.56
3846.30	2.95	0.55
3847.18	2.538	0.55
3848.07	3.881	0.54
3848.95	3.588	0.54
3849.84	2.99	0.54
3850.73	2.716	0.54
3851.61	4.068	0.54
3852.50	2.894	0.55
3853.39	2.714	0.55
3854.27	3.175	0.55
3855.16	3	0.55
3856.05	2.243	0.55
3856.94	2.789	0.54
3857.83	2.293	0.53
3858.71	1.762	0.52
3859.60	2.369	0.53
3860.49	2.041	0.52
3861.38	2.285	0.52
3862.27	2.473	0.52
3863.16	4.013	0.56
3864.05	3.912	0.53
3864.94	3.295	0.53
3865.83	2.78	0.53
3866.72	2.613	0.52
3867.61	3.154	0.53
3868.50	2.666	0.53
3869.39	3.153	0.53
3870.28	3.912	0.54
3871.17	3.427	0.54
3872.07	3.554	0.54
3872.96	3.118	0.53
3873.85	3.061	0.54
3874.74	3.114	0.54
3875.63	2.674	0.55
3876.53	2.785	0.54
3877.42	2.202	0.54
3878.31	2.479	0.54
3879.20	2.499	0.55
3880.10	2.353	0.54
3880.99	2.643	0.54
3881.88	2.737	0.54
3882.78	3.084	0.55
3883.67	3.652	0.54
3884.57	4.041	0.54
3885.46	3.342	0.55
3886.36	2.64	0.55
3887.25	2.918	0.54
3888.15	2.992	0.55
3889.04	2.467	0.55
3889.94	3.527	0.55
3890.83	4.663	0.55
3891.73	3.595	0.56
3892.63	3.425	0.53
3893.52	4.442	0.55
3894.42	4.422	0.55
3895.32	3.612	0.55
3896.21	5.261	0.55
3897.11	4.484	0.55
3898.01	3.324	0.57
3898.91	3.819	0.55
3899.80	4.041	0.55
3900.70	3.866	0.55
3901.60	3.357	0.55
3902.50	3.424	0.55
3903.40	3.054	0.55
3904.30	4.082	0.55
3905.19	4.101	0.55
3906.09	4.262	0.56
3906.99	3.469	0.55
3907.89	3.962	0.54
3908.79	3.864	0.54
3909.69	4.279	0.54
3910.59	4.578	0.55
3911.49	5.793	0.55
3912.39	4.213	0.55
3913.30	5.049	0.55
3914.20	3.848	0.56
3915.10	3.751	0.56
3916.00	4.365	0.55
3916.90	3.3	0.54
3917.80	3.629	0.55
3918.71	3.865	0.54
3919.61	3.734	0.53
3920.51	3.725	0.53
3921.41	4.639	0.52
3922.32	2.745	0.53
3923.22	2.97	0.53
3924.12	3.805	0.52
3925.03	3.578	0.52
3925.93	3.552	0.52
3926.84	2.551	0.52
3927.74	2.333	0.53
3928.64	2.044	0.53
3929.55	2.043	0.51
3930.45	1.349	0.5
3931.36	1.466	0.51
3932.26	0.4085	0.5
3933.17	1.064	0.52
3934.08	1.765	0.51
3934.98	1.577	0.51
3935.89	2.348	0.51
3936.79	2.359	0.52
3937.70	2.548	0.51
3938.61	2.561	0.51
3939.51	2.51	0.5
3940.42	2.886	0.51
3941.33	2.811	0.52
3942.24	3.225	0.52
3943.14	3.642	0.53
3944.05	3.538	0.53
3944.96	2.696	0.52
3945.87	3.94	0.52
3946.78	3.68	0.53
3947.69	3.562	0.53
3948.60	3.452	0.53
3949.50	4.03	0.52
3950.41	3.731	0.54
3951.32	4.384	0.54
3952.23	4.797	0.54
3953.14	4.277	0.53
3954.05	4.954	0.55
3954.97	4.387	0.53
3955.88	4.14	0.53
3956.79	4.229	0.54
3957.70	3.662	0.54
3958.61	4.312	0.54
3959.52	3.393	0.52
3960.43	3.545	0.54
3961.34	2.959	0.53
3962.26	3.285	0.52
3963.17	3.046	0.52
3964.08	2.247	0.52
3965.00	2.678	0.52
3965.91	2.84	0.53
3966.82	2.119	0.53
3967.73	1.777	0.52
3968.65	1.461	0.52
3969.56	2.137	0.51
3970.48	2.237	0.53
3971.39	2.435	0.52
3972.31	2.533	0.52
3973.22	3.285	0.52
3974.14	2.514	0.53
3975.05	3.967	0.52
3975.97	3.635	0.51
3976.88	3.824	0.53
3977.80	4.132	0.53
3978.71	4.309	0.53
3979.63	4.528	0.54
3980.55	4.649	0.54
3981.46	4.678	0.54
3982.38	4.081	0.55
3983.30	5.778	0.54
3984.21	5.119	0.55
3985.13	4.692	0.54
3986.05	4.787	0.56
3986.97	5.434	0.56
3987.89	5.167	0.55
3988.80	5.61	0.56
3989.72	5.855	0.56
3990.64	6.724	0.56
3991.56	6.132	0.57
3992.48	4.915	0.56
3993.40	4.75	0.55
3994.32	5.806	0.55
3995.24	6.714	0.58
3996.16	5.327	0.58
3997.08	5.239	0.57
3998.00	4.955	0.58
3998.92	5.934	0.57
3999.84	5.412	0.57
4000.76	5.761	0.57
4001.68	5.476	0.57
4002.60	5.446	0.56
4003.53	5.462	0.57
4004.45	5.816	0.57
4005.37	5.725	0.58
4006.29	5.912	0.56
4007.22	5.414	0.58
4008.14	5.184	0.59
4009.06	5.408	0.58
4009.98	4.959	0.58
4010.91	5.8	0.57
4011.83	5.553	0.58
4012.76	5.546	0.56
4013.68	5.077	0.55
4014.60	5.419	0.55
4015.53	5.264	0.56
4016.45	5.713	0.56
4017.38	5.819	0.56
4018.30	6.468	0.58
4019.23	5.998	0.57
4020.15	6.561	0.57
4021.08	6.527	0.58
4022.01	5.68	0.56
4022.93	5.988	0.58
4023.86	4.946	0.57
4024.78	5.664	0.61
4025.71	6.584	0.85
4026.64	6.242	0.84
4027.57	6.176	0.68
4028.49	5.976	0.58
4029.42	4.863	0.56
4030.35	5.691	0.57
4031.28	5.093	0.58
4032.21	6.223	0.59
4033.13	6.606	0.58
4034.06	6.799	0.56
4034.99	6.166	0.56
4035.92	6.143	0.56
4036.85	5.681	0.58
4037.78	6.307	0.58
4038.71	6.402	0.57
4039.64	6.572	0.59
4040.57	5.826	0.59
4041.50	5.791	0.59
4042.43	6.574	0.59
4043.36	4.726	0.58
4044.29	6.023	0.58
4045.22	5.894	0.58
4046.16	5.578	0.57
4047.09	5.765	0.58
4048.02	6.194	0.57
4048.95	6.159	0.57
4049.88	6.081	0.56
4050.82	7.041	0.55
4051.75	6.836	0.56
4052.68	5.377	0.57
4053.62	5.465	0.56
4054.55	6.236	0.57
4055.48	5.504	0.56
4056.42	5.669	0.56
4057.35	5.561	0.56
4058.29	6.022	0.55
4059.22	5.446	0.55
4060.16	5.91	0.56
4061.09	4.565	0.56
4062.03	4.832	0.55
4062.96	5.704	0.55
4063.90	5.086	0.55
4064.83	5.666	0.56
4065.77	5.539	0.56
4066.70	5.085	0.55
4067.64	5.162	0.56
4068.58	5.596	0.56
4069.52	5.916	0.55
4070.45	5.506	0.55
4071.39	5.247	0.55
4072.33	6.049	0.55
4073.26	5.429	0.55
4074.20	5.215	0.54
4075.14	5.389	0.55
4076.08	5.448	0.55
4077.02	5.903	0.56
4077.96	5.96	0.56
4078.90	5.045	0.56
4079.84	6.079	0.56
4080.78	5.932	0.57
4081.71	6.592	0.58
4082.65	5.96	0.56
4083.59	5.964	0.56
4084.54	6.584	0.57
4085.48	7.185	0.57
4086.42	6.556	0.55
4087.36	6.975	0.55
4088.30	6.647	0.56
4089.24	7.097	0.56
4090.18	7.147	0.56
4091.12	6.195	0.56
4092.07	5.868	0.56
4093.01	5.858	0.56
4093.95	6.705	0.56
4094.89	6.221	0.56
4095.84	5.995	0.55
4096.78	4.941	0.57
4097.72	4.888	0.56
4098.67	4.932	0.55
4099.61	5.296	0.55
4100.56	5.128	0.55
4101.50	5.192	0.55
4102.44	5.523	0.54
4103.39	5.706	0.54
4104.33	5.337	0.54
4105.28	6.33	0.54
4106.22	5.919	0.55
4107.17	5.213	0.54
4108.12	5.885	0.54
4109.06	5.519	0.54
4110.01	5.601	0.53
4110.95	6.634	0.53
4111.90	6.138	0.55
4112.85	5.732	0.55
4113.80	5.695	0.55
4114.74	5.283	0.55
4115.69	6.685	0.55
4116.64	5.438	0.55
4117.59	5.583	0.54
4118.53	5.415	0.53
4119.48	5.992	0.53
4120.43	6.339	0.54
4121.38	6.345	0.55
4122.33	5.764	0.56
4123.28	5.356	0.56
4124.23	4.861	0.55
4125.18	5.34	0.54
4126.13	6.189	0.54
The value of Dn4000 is 1.96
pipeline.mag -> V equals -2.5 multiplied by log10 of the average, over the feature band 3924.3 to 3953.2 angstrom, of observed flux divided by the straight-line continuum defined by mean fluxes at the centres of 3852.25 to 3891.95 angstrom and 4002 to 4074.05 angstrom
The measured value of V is 0.41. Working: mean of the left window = 2.96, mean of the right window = 5.76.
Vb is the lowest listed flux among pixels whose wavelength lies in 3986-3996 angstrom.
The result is 4.75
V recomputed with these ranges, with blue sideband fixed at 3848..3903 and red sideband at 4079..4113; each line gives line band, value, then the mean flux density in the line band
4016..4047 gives -0.16 mag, 5.98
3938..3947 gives 0.28 mag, 3.12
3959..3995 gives 0.14 mag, 3.95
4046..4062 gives -0.07 mag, 5.82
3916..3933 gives 0.30 mag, 2.88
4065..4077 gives 0.03 mag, 5.48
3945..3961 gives 0.05 mag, 3.99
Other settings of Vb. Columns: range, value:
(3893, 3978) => 0.4085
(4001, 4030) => 4.863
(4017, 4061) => 4.726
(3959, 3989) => 1.461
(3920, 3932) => 1.349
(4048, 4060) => 5.377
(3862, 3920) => 2.202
